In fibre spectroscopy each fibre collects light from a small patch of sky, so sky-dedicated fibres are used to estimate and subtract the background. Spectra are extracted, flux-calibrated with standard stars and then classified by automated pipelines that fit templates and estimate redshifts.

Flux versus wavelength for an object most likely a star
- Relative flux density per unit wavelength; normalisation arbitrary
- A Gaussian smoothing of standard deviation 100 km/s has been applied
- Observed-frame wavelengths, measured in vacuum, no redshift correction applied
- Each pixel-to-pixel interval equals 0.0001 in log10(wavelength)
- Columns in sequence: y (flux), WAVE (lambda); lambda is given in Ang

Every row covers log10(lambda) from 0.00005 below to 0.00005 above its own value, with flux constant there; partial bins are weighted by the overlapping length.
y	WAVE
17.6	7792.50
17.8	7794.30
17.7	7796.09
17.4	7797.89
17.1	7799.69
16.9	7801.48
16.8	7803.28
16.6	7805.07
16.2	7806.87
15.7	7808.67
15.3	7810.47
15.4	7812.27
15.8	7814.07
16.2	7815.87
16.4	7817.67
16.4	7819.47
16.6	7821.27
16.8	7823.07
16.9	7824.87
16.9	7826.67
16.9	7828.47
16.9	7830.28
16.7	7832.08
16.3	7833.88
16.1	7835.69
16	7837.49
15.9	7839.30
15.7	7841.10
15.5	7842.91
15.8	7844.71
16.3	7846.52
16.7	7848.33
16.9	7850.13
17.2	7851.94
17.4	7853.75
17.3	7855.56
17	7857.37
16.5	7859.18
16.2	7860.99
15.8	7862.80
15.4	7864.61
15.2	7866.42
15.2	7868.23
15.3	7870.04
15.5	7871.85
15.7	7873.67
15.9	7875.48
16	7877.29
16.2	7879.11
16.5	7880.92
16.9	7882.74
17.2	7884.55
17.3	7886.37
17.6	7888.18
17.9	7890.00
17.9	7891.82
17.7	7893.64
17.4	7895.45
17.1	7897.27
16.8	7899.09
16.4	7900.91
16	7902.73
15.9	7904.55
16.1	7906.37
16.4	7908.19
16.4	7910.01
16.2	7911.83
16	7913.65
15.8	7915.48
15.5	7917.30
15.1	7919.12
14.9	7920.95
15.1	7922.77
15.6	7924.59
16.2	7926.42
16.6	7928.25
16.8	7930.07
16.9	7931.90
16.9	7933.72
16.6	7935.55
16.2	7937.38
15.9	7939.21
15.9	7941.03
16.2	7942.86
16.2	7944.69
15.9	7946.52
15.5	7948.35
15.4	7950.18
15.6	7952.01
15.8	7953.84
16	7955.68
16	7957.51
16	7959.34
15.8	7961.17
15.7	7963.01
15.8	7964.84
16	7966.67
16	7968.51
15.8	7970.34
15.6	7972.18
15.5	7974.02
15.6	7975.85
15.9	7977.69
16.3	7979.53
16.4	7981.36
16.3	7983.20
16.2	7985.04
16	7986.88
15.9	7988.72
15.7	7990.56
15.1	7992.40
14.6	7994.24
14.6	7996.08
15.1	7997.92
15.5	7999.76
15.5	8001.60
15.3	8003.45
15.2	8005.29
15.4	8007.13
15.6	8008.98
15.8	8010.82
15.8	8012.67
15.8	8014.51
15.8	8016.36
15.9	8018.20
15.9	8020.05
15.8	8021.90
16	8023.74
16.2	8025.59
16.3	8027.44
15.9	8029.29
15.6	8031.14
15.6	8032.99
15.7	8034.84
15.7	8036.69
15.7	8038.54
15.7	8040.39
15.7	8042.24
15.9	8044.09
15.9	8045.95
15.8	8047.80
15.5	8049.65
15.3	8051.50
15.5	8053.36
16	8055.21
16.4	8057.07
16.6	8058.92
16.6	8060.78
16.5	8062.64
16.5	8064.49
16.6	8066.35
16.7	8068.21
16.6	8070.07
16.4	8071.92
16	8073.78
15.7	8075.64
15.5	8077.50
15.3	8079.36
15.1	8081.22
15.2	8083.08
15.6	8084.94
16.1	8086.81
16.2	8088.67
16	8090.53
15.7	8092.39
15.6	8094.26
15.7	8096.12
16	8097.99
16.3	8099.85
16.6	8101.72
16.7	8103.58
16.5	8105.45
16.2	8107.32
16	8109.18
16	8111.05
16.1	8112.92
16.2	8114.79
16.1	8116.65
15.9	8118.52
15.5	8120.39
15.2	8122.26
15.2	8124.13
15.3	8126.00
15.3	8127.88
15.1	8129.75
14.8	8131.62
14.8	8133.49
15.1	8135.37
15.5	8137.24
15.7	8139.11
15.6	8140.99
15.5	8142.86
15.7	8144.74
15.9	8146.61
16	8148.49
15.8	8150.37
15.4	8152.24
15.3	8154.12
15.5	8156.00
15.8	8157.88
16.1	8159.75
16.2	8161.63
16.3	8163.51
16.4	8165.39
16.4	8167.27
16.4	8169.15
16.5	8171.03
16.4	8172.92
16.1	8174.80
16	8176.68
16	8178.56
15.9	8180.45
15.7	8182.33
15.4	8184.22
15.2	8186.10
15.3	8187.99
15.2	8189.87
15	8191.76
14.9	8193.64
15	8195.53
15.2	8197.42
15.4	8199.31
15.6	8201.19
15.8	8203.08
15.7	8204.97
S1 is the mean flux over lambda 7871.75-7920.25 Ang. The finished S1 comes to 16.5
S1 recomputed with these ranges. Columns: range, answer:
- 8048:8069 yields 16.2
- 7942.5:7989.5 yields 15.9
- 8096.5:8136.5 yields 15.8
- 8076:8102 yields 15.8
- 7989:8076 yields 15.8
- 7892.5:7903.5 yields 16.9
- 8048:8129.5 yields 15.9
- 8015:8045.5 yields 15.8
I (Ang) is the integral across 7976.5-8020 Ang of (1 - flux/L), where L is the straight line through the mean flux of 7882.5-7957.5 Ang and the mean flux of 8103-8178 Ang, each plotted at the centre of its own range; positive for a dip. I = 1.3 Ang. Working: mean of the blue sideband 16.3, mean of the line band 15.6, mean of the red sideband 15.8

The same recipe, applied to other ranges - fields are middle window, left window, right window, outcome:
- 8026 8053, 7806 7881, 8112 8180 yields 0.3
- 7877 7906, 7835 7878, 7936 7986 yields -1.6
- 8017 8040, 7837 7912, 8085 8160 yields 0.2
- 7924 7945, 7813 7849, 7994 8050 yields -0.5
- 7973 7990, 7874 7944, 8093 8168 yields 0.2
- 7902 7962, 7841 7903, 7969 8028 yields 0.5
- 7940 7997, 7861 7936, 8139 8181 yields 1.5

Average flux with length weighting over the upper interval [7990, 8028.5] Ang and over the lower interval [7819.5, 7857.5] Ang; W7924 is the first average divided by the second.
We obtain 0.9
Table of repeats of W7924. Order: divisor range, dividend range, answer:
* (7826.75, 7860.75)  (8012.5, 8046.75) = 0.96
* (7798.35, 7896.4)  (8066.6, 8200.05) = 0.96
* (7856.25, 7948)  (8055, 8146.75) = 0.97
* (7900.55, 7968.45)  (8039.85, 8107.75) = 1.00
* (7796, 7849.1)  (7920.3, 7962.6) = 0.98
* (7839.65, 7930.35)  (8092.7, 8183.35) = 0.97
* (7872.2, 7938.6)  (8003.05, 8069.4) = 0.97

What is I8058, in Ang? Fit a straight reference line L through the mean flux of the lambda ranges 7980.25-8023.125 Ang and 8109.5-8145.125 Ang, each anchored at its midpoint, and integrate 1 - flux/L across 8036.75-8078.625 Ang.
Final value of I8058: -1.3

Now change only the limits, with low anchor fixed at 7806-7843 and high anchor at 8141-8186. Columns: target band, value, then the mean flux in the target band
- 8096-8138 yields 0.6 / 15.7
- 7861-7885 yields 0.4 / 15.9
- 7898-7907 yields -0.1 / 16.3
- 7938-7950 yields 0.2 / 15.9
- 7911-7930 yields 0.5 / 15.7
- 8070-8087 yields 0.3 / 15.7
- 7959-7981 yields 0.4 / 15.8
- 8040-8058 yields 0.3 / 15.8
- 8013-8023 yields 0.1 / 15.9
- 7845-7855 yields -0.4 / 16.8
